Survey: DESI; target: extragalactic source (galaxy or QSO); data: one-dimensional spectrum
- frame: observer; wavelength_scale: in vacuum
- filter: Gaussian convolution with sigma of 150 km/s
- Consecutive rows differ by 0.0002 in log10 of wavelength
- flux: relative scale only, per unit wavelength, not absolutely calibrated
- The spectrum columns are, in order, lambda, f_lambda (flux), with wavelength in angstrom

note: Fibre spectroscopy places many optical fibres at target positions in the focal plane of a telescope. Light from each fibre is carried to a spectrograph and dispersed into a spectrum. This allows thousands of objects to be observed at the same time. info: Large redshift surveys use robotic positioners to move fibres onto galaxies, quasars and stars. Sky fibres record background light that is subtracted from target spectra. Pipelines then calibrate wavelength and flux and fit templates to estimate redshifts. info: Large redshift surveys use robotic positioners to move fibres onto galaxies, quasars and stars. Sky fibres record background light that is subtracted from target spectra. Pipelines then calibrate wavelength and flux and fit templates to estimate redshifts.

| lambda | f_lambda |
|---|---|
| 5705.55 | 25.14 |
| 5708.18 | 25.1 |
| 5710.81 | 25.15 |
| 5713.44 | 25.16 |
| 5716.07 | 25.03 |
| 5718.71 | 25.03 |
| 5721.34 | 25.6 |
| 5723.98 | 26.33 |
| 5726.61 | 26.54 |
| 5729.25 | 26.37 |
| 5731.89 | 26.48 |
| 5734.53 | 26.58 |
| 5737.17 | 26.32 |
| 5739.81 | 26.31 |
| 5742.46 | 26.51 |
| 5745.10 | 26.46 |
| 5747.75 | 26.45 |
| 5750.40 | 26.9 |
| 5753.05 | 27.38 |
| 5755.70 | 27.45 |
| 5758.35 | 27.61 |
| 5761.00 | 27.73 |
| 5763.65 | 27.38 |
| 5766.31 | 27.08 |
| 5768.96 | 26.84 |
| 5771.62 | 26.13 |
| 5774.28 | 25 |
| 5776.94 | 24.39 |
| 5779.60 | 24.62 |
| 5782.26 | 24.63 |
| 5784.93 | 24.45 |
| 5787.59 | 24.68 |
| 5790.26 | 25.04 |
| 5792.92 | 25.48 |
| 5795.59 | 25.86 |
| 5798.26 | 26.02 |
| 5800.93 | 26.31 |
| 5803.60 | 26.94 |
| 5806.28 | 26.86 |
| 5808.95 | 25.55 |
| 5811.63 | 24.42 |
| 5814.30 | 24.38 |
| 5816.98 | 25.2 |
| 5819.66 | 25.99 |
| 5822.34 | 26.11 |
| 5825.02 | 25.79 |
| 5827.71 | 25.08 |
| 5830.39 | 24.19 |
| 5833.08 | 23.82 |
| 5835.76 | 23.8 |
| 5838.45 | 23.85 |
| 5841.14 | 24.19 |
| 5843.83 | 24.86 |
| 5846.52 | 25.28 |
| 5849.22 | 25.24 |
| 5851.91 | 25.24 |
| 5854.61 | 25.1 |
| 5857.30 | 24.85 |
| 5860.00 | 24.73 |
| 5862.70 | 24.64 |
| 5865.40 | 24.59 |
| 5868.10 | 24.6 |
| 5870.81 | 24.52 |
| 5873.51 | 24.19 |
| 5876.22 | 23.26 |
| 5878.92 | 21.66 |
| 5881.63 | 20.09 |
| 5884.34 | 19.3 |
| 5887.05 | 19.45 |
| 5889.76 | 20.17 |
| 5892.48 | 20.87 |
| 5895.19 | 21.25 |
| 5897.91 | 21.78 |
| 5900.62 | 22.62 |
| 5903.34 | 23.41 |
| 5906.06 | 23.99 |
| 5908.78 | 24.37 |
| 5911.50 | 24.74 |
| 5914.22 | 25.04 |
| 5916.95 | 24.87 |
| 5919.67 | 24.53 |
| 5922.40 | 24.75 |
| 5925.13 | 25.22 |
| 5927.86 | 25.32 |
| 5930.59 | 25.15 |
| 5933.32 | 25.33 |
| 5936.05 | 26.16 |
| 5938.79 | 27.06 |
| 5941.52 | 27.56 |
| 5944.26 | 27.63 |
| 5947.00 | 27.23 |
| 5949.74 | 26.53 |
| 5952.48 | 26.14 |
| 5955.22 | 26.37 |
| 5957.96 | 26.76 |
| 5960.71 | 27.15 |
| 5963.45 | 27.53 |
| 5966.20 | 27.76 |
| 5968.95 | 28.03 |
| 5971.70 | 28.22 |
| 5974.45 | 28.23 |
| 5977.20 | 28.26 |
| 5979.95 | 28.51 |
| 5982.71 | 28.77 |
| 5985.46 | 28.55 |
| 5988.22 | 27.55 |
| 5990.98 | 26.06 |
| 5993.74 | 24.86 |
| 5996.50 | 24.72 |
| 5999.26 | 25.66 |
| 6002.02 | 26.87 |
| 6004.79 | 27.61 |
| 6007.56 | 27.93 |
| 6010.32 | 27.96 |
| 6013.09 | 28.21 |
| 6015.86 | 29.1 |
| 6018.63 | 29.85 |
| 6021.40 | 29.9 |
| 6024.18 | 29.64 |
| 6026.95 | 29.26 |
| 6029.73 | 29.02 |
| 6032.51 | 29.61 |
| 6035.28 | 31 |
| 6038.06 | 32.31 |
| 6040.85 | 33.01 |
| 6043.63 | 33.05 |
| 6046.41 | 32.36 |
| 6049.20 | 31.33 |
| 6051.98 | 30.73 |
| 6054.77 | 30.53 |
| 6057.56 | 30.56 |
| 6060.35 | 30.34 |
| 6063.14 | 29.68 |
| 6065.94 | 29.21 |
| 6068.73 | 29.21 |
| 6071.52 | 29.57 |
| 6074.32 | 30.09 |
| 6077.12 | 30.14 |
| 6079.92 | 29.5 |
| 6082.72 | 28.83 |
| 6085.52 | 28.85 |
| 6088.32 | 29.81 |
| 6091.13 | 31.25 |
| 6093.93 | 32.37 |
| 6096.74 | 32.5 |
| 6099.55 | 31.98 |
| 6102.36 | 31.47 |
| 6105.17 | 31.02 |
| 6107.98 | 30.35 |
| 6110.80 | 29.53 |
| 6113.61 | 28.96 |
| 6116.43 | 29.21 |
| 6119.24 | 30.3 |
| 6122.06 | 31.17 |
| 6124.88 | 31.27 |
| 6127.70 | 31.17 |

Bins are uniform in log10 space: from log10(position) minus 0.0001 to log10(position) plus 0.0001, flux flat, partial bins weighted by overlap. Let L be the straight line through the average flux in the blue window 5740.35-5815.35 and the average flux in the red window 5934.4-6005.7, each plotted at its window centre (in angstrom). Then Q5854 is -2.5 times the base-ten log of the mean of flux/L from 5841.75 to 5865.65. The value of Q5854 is 0.06 mag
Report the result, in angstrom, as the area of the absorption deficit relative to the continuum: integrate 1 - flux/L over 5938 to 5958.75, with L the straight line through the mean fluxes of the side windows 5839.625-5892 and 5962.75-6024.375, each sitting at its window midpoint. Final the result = -0.5 angstrom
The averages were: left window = 23.4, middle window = 26.9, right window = 27.8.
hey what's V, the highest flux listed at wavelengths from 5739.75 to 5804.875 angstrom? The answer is 27.73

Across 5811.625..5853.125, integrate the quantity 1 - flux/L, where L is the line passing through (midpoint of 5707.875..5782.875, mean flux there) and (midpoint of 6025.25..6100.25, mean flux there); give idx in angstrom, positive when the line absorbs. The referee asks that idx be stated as 3.8 angstrom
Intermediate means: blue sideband 26.2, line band 24.9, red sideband 30.6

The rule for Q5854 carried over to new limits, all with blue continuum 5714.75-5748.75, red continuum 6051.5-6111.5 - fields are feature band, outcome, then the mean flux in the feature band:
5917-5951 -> 0.103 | 26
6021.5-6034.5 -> 0.007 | 29.5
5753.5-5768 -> -0.038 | 27.4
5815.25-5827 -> 0.064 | 25.7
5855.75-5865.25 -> 0.122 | 24.7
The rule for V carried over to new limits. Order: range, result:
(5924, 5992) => 28.77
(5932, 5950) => 27.63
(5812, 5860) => 26.11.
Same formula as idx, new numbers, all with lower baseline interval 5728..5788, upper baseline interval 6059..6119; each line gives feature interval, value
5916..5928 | 1.41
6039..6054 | -1.19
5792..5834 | 2.19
